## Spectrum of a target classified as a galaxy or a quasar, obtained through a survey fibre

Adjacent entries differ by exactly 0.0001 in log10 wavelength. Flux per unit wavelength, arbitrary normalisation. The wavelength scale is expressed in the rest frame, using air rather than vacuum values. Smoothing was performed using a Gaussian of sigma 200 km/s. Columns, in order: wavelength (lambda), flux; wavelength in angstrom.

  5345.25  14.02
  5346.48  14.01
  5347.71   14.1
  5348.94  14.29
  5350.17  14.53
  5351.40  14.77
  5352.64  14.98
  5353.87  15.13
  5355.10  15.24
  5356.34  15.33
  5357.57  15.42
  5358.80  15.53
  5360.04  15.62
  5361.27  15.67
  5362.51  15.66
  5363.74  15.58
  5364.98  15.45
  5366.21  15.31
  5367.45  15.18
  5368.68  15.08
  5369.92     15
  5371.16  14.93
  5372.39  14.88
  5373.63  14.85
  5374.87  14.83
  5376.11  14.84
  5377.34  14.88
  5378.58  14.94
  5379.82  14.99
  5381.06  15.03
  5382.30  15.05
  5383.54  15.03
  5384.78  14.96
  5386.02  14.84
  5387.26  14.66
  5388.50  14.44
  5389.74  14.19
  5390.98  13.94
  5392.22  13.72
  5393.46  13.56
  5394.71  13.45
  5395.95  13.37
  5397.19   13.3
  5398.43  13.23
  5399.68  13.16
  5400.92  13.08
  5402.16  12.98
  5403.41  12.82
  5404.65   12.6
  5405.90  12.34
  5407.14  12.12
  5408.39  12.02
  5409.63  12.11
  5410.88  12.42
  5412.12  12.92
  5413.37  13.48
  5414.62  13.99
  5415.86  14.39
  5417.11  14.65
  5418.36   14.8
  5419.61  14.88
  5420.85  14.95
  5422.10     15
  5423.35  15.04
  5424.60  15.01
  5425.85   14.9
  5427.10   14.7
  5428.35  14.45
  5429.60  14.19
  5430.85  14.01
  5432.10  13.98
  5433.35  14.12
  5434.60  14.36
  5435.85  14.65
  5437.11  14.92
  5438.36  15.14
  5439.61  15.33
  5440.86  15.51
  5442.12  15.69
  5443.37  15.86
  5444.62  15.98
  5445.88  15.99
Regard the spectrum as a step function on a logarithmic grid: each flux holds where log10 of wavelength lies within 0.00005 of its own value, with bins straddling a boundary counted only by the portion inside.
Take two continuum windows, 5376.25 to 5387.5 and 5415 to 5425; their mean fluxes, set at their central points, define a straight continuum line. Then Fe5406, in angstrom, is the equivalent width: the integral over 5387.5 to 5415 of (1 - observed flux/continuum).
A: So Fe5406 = 3.2 angstrom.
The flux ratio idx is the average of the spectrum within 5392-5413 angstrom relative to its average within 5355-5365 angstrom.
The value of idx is 0.8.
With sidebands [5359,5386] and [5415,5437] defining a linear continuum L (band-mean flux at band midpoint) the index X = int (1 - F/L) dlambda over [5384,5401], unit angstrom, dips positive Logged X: 1.19 angstrom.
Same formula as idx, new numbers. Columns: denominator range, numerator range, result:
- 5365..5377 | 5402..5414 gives 0.84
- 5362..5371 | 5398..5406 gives 0.84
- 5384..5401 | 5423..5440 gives 1.05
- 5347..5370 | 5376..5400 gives 0.94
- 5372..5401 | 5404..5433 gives 0.97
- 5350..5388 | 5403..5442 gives 0.93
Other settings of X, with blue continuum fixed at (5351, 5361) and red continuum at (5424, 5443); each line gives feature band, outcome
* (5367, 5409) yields 2.78 angstrom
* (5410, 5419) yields 0.67 angstrom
